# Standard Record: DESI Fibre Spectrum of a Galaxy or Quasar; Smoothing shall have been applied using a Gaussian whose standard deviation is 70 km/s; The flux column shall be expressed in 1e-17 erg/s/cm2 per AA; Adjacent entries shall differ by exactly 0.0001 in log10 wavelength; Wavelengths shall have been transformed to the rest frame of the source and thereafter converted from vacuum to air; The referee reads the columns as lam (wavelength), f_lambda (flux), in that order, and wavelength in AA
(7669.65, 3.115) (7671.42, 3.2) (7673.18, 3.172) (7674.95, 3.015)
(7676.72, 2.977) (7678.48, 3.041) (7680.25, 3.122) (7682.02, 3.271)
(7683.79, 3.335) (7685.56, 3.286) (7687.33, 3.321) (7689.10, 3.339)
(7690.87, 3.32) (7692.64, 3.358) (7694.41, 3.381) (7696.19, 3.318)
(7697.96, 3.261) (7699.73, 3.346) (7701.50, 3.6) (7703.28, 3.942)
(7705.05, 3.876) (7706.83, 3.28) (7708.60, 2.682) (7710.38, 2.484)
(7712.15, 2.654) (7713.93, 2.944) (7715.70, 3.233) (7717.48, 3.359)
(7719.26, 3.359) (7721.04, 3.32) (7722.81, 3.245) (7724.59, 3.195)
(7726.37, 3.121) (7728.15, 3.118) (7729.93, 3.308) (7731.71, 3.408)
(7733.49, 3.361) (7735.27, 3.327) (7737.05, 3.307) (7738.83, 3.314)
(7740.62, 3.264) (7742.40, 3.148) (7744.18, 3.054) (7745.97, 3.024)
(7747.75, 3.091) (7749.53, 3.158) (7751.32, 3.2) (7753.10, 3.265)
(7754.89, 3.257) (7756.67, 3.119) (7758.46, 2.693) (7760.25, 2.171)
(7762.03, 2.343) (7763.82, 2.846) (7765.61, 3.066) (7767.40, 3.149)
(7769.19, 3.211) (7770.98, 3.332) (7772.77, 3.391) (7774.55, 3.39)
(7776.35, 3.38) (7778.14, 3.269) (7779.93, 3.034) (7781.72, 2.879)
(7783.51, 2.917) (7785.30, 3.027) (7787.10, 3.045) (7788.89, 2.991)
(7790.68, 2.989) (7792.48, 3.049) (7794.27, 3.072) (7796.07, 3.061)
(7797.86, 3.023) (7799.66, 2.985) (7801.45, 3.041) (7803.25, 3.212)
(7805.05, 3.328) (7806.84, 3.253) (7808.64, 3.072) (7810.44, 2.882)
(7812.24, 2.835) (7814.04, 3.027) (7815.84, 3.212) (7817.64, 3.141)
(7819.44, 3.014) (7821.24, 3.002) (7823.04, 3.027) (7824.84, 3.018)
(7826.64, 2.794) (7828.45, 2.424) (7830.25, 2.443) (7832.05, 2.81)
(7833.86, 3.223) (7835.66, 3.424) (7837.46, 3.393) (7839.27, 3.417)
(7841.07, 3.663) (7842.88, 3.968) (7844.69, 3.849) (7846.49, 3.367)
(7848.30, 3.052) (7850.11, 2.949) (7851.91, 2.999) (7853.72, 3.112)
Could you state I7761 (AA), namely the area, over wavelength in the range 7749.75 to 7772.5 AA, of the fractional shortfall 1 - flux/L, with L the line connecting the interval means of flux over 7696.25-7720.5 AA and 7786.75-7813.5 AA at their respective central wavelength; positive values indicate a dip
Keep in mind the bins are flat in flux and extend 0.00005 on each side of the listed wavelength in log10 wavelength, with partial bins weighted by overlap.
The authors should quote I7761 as 1.0 AA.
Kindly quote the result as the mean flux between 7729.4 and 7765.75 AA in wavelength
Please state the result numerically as 3.08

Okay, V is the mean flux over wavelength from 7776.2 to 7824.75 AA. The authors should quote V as 3.06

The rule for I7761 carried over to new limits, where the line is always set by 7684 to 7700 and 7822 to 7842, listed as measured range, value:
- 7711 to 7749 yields 0.7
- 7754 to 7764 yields 1.5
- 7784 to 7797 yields 0.4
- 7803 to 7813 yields 0.0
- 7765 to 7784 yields -0.1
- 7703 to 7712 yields 0.4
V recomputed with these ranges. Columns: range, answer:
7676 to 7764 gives 3.18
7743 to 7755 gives 3.14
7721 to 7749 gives 3.22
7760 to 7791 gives 3.04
